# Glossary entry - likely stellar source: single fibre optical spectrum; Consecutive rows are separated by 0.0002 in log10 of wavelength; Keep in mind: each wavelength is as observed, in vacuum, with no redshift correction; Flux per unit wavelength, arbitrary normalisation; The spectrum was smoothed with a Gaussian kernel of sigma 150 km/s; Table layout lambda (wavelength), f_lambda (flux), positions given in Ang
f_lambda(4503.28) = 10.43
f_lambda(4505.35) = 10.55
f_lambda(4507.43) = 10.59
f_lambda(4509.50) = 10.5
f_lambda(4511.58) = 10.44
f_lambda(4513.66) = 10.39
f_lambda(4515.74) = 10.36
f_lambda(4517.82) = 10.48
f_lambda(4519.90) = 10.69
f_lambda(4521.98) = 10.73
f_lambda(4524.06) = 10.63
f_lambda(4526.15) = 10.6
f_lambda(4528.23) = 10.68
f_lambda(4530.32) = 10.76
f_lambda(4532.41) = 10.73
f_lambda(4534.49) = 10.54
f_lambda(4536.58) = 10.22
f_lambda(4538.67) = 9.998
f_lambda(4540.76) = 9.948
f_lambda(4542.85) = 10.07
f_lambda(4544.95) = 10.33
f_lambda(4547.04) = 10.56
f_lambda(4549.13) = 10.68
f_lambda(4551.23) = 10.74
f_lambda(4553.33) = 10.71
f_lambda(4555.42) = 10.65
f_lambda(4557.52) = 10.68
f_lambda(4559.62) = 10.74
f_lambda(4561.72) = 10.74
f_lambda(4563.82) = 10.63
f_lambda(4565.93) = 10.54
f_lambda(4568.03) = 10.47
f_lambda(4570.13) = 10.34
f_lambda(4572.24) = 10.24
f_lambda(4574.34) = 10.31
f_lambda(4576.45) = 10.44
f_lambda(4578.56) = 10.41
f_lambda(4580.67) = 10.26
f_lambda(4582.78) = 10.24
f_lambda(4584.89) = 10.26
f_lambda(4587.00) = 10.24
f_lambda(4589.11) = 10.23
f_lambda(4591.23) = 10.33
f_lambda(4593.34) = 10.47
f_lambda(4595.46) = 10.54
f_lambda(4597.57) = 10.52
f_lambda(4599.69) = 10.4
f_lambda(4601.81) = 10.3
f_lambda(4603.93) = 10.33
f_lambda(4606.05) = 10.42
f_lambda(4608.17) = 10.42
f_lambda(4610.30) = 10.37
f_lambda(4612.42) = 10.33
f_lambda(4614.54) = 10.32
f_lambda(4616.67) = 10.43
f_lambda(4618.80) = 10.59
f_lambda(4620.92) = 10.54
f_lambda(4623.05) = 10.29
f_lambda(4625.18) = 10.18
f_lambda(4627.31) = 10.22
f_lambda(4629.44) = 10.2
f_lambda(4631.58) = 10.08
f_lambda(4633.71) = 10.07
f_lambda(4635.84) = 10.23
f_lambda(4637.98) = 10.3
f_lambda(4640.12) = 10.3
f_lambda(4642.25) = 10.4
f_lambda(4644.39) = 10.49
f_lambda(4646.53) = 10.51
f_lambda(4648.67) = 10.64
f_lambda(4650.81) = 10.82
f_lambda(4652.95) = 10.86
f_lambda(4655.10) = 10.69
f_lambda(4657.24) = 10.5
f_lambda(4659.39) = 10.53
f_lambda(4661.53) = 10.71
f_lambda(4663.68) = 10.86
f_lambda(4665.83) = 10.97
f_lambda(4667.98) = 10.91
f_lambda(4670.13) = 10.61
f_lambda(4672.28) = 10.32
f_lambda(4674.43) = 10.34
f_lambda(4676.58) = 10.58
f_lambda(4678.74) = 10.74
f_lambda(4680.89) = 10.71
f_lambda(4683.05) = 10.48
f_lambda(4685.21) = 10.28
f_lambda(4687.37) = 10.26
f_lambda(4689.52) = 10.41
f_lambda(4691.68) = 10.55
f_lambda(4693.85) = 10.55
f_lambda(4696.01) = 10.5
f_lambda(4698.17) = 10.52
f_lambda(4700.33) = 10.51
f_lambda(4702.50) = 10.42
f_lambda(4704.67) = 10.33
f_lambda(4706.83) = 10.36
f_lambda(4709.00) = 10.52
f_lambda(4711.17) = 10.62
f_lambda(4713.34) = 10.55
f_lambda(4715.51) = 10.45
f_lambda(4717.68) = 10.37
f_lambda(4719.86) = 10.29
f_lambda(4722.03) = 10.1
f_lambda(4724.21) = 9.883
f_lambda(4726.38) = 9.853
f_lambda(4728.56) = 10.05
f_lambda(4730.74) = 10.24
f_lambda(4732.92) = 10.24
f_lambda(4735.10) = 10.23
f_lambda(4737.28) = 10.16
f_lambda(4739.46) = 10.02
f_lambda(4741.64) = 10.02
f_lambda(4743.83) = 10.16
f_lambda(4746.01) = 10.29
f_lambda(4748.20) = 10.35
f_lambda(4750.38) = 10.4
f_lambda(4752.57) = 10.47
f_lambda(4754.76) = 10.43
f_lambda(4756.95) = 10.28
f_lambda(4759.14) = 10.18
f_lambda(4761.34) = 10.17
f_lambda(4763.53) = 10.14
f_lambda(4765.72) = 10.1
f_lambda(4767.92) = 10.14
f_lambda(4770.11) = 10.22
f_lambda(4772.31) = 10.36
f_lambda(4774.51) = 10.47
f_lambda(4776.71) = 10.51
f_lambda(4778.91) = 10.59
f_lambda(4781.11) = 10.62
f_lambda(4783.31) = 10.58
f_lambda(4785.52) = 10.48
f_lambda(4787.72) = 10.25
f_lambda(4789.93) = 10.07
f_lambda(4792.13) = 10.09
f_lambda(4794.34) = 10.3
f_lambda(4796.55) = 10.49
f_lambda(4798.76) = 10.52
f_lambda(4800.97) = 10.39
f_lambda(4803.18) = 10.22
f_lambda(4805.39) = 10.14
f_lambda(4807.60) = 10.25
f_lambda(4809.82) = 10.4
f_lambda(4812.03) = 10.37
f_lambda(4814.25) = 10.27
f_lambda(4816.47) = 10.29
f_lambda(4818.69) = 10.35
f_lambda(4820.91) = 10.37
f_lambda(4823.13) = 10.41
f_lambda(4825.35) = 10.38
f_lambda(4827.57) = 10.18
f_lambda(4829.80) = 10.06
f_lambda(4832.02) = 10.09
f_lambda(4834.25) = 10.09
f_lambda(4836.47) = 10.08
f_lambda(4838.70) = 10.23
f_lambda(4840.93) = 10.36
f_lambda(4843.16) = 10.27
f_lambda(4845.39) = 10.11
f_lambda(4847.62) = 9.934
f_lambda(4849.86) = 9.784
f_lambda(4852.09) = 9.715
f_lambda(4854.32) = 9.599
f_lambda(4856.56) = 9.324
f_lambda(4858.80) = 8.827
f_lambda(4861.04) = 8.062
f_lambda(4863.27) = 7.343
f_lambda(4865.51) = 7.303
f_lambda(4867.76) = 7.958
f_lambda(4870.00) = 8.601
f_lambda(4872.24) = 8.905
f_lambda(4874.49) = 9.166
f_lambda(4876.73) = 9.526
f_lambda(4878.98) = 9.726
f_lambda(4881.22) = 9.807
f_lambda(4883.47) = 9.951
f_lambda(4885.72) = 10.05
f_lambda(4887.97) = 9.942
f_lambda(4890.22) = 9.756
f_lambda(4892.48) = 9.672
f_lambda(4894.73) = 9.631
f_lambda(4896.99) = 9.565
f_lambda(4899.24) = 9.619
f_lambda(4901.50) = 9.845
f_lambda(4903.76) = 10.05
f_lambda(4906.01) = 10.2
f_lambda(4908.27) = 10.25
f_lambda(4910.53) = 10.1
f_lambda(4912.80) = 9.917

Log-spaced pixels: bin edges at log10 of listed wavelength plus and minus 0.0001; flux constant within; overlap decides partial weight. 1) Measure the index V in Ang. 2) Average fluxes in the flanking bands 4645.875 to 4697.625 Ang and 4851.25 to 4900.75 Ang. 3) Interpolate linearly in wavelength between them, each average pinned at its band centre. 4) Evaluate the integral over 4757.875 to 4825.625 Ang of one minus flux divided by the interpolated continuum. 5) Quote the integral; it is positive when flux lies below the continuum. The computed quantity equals -3.9 Ang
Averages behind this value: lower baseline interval 10.6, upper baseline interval 9.19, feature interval 10.3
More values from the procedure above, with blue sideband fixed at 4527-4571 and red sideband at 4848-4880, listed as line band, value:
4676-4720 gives -3.4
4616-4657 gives -1.5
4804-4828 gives -3.1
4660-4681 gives -1.7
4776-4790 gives -1.8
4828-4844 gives -2.0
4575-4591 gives 0.1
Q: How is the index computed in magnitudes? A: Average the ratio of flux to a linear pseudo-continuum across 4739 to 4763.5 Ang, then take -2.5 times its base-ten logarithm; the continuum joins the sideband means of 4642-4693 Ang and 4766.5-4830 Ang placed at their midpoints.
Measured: 0.019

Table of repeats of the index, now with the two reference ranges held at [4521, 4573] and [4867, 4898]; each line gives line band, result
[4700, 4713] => -0.05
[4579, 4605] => 0.00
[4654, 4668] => -0.06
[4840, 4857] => -0.04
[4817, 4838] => -0.06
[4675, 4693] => -0.04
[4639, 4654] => -0.04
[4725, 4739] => -0.02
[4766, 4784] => -0.07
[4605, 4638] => 0.00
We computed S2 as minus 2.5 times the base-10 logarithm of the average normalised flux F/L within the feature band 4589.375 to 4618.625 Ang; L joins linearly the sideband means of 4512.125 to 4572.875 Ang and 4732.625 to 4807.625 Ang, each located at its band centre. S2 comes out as 0.01 mag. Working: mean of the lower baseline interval 10.5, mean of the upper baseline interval 10.3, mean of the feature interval 10.4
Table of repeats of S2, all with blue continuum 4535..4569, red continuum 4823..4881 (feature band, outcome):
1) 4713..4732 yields -0.03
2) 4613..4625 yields -0.02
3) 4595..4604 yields -0.01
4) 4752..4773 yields -0.05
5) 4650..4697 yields -0.06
